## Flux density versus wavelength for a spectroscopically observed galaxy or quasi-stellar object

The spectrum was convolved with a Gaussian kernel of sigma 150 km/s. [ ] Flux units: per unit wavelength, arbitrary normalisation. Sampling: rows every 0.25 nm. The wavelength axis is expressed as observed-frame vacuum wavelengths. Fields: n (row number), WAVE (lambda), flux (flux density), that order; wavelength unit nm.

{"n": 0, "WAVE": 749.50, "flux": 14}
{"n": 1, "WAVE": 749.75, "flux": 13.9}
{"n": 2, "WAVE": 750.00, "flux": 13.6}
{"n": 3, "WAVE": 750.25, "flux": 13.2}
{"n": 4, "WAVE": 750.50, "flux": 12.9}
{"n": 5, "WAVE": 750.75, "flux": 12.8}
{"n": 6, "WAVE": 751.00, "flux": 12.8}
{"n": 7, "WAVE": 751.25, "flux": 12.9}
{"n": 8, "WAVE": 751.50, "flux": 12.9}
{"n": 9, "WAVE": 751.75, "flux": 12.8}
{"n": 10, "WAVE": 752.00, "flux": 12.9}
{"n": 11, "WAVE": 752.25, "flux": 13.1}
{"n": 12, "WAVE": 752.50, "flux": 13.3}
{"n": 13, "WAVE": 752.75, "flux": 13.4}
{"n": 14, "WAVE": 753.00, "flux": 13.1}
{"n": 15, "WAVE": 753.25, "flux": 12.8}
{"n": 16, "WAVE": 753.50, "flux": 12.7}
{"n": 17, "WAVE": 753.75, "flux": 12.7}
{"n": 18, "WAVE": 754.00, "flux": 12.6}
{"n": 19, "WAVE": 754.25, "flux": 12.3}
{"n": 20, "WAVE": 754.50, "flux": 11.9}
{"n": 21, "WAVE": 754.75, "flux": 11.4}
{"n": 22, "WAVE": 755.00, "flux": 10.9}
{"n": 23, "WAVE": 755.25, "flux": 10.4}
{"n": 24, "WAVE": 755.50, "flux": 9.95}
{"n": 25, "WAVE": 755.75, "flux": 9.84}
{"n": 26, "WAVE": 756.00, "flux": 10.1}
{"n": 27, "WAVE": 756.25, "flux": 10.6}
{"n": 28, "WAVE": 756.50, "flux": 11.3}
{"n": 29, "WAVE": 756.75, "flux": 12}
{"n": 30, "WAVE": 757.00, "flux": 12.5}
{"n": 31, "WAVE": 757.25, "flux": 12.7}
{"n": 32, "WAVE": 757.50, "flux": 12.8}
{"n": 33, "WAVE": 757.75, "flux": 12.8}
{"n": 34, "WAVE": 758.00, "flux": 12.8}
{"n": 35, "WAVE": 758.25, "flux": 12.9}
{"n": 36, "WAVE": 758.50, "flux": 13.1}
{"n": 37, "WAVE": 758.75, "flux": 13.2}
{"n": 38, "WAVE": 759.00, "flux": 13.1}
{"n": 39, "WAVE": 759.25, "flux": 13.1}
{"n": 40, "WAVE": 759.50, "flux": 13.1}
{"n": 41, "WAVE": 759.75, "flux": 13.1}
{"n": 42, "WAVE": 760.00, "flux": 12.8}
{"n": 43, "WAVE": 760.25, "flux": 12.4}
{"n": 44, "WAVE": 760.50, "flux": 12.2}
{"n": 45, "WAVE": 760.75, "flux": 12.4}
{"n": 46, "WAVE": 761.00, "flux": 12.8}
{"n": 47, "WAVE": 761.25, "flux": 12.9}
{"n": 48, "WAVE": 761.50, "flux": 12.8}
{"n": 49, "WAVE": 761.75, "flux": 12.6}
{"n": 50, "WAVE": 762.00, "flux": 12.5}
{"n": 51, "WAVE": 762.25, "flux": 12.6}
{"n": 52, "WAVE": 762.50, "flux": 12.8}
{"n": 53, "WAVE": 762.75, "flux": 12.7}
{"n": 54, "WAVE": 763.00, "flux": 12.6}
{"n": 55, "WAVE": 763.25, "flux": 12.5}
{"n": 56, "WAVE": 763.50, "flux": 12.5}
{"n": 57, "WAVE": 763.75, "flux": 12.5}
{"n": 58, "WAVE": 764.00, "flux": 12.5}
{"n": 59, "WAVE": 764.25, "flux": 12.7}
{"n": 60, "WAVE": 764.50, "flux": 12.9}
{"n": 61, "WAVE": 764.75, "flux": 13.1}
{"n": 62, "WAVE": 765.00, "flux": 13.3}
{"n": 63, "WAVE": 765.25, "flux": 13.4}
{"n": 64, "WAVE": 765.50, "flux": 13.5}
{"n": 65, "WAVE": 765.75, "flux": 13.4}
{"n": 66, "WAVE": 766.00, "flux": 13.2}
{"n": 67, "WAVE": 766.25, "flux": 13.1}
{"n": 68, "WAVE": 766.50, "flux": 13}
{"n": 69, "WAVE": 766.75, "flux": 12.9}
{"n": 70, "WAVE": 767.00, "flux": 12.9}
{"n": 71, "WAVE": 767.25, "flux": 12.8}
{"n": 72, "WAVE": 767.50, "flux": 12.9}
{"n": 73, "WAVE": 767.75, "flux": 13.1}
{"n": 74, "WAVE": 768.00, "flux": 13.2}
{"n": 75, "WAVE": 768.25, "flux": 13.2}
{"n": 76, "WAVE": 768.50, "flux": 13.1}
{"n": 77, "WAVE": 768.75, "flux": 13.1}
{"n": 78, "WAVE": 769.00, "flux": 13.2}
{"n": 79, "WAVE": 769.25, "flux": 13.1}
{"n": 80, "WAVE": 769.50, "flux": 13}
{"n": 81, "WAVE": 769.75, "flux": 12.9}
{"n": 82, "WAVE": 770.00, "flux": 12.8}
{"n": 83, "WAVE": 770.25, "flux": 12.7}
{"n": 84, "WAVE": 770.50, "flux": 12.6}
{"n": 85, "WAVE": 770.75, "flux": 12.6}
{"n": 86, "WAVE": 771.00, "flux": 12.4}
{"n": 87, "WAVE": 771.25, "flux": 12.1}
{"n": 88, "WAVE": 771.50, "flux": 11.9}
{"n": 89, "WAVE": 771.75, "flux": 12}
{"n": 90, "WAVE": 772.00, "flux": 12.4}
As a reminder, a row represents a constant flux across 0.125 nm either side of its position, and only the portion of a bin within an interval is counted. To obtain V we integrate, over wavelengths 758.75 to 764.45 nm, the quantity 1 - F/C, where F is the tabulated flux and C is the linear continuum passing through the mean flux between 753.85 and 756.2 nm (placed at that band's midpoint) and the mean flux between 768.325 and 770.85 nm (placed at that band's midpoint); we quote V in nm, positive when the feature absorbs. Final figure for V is -0.39 nm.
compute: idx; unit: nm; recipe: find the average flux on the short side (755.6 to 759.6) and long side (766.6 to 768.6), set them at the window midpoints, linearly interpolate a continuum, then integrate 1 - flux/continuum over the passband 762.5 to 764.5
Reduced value 0.01 nm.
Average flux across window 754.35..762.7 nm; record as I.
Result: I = 12.2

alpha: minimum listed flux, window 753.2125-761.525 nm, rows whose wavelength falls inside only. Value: 9.84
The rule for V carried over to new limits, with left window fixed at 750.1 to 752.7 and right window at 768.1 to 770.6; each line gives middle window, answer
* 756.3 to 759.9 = 0.08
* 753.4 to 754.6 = 0.05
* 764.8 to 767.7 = -0.03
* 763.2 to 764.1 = 0.03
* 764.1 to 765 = 0.00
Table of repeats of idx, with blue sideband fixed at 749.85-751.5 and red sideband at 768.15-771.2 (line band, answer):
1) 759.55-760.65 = 0.03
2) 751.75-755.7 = 0.25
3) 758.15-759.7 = -0.01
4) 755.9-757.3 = 0.16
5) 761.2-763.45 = 0.05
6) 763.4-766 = -0.02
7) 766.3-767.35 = 0.00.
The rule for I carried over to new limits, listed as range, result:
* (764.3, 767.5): 13.1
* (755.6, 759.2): 12.1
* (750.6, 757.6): 12.1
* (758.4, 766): 12.8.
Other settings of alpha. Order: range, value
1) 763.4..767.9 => 12.5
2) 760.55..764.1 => 12.4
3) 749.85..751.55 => 12.8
